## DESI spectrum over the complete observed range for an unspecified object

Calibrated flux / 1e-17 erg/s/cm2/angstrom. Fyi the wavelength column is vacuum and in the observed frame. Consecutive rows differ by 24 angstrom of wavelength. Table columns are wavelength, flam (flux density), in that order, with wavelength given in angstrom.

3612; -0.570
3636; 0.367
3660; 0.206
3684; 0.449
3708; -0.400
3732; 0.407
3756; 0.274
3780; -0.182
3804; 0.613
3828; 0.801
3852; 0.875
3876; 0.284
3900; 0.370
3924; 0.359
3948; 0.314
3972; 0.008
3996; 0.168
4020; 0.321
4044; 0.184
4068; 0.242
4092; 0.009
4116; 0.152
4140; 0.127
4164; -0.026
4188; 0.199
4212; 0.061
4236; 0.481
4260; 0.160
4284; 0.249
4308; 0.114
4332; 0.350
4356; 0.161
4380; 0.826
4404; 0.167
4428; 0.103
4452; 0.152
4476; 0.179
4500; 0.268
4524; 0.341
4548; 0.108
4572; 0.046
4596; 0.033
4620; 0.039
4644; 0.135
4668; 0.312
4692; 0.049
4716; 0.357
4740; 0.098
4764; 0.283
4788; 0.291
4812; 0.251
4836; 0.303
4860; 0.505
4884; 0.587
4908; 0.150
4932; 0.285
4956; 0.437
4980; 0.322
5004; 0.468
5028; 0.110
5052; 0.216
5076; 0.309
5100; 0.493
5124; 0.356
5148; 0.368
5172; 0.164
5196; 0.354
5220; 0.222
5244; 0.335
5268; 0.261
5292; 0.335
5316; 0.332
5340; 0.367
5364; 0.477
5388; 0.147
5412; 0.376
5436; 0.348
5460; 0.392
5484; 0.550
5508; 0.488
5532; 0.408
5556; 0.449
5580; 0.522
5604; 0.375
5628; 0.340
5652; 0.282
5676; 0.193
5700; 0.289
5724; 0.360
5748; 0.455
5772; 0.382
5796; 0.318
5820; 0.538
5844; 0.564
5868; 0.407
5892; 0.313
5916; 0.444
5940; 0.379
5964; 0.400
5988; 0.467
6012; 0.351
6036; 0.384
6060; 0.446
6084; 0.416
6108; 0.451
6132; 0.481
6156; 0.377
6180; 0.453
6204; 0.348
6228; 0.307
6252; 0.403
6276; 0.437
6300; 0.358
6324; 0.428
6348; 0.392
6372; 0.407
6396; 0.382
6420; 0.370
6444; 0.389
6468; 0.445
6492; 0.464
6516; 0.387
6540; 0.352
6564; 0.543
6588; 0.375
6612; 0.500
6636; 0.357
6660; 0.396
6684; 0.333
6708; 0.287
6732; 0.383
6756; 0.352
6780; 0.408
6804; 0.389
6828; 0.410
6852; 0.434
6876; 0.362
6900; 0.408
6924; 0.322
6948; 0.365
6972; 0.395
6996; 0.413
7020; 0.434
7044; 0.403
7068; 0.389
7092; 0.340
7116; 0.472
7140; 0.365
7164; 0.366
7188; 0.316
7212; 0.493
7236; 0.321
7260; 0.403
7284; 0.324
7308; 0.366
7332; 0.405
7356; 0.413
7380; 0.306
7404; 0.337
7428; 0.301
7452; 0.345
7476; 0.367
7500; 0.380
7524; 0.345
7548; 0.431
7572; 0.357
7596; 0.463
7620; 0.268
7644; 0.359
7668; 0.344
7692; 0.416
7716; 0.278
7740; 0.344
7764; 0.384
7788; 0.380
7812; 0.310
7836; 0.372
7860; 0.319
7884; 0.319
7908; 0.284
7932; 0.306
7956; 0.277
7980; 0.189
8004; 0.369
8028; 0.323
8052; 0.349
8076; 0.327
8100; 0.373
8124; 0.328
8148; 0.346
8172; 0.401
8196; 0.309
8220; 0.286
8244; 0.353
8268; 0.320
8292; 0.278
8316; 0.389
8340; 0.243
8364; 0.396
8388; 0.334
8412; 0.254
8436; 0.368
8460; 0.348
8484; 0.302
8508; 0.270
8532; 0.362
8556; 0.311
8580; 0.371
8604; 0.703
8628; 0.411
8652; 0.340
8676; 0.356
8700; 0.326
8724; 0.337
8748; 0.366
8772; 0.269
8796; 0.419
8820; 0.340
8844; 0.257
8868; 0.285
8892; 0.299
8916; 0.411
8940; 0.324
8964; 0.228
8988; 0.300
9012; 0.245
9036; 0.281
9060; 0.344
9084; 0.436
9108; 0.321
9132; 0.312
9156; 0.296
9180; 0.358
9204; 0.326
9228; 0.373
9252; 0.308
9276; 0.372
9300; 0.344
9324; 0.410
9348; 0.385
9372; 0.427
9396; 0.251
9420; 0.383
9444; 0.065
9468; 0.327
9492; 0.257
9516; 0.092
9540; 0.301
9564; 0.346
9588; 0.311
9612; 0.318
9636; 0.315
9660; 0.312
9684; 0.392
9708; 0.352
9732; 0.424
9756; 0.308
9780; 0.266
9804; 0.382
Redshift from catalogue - 0.31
